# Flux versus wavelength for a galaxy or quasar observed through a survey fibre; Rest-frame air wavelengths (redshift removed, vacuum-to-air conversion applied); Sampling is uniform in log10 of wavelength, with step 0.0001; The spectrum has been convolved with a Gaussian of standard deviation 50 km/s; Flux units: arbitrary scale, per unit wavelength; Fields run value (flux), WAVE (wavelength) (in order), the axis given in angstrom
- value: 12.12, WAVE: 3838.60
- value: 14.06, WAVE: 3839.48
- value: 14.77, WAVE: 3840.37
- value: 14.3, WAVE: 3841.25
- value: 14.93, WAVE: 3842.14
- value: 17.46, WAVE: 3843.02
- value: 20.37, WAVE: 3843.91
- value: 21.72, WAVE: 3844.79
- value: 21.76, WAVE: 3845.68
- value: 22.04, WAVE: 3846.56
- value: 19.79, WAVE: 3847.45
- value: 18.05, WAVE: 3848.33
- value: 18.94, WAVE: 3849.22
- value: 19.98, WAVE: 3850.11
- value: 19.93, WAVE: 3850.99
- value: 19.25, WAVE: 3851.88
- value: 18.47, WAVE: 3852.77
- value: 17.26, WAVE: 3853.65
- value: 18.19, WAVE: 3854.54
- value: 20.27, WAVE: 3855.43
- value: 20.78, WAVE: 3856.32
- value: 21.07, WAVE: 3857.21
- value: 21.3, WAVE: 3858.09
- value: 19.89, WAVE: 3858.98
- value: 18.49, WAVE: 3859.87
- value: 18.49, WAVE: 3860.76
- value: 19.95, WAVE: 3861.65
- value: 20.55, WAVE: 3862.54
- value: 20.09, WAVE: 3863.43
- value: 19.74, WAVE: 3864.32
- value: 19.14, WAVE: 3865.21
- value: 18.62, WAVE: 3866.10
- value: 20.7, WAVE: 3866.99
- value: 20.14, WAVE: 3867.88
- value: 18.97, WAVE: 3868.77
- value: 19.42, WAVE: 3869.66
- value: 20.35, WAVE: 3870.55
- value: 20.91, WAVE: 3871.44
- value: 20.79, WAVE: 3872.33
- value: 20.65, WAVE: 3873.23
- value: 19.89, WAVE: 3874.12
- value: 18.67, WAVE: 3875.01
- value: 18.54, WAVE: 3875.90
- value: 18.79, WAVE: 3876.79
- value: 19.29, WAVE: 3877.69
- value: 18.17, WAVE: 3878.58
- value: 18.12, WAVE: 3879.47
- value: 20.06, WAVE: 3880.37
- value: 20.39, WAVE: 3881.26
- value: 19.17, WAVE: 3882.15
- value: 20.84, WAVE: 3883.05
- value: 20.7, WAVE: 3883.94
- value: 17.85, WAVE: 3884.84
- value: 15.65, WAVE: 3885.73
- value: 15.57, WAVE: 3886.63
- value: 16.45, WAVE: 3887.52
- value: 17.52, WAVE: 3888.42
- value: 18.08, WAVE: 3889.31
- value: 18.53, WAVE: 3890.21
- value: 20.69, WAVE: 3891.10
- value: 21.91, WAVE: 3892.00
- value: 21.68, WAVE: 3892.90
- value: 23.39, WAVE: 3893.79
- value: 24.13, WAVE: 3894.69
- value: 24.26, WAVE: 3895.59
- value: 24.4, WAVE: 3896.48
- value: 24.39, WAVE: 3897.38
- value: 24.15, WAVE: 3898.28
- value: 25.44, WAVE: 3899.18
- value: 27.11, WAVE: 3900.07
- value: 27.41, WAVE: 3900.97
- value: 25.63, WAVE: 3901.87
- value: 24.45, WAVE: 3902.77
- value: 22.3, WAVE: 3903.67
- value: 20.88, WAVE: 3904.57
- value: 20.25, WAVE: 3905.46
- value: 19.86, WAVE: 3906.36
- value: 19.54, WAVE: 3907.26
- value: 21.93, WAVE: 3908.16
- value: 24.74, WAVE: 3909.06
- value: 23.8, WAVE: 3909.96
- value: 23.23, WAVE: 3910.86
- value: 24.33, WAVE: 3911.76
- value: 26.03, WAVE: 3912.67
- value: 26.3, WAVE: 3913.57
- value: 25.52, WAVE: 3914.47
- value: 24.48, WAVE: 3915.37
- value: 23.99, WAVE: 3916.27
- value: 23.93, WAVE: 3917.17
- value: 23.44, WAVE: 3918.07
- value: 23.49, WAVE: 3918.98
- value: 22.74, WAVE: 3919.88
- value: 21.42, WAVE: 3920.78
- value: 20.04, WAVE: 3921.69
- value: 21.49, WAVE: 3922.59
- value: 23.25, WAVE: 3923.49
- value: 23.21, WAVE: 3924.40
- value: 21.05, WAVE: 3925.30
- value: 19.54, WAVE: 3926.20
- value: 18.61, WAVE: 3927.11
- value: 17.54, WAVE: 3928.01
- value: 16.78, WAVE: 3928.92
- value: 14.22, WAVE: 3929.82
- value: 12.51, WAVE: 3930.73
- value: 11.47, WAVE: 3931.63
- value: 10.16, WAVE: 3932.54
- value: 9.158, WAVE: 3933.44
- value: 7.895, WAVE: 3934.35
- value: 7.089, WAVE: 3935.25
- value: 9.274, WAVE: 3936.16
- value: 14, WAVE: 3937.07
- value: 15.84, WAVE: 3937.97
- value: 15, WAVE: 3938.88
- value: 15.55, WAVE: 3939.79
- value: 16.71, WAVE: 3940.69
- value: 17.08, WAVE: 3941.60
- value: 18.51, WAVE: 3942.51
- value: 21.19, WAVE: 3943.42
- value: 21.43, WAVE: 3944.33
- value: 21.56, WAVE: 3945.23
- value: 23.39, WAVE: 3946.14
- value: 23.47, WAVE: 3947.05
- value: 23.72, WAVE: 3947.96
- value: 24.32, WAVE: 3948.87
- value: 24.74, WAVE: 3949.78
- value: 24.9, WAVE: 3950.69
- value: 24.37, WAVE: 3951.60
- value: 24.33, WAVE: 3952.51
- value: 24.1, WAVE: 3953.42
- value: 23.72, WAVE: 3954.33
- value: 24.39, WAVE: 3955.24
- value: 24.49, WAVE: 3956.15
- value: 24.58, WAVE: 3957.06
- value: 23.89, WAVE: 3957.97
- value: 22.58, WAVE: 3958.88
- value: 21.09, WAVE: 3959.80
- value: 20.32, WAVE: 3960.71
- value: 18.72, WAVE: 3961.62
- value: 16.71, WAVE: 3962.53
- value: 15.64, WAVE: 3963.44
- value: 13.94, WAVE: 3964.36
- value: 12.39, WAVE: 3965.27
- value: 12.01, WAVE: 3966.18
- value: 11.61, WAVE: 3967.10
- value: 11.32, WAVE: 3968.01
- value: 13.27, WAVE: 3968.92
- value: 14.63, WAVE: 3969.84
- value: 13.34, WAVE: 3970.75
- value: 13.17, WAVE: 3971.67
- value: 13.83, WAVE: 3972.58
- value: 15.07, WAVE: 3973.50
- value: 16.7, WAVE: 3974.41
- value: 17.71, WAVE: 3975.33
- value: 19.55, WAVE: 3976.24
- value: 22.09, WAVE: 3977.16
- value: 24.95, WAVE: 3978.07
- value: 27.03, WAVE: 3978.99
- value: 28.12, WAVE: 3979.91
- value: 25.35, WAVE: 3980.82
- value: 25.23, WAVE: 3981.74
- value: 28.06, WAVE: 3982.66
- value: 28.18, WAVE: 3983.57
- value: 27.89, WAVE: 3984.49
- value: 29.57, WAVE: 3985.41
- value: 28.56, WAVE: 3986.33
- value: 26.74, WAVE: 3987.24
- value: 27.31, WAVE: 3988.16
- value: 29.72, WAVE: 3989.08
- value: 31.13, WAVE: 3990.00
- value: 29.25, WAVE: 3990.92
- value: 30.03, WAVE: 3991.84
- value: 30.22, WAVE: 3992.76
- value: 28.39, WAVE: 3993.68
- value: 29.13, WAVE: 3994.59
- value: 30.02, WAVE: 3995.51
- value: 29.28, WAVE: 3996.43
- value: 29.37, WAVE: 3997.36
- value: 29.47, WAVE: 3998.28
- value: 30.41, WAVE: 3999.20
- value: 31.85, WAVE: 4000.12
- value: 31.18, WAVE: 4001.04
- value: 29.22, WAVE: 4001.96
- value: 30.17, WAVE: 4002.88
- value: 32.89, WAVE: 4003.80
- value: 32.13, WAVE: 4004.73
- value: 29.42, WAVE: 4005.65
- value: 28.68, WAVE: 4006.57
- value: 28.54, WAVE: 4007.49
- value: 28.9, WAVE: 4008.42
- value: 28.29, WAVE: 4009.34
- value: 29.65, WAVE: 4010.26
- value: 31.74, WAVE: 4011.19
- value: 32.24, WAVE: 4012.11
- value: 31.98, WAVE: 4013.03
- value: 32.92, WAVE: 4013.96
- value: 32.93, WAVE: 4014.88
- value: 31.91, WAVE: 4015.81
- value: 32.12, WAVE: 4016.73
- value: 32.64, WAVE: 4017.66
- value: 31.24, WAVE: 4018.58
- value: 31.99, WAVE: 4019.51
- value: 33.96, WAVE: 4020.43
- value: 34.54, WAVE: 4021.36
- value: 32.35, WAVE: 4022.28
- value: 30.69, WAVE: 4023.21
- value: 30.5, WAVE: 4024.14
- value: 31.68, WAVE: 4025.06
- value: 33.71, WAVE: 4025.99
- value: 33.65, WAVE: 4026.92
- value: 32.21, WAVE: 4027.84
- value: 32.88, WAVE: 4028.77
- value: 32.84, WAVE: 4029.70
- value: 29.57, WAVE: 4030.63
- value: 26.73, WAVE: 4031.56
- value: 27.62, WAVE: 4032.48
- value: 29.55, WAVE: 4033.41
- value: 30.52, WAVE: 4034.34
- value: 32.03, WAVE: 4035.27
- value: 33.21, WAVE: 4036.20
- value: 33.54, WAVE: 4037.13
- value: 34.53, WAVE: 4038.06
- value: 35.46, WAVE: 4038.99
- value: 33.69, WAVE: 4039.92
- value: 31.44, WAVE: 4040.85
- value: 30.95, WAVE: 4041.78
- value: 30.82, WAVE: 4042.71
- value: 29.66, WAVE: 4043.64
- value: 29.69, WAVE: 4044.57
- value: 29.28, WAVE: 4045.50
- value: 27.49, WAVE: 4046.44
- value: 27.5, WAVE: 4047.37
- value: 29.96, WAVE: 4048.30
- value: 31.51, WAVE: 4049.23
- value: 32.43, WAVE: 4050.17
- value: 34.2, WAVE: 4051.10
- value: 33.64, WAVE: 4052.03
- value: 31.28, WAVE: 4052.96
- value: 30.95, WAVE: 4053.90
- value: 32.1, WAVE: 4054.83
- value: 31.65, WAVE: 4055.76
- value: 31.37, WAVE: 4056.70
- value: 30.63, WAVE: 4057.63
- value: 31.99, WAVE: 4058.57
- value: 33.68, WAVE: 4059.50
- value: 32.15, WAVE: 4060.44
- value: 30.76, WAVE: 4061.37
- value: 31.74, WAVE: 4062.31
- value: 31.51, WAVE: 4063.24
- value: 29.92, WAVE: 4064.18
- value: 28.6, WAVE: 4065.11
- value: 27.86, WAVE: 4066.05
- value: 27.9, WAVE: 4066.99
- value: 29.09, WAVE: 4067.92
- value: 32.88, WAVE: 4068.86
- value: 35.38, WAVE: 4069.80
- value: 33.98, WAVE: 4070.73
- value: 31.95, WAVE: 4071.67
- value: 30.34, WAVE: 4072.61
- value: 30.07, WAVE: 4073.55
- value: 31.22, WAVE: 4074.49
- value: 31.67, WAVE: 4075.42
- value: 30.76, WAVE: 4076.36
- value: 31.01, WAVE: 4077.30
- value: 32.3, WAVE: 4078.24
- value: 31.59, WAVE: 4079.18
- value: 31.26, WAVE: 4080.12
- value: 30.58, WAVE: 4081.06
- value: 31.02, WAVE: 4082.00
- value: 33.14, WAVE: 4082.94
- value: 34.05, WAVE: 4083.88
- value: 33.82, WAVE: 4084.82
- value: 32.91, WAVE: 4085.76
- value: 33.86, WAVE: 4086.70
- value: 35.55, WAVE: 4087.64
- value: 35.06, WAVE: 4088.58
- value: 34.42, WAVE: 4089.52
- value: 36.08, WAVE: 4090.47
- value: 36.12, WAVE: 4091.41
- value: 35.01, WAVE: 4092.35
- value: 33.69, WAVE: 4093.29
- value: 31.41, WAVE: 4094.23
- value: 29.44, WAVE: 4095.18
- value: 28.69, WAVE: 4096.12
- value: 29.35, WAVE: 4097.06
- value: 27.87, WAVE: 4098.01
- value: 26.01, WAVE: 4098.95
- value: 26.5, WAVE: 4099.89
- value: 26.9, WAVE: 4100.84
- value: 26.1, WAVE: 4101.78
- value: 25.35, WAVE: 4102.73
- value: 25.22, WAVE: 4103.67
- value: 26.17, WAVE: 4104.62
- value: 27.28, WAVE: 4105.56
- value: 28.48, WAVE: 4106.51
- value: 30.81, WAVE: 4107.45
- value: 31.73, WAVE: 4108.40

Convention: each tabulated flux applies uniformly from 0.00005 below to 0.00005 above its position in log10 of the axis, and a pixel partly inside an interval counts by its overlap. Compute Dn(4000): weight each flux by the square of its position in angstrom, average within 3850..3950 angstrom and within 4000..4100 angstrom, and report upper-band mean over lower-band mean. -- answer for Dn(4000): 1.69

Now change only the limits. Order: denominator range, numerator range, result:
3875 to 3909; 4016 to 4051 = 1.61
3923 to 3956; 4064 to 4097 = 1.86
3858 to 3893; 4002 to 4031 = 1.75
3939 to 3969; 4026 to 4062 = 1.64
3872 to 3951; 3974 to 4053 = 1.56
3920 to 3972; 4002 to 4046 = 1.80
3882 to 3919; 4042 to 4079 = 1.51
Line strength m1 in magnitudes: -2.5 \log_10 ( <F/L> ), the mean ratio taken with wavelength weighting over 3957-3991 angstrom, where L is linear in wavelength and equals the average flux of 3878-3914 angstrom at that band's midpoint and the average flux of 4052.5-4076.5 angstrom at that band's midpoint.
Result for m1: 0.24 mag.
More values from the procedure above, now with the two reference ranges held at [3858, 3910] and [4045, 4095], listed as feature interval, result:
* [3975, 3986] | 0.05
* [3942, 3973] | 0.27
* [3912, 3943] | 0.26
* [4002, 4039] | -0.09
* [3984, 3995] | -0.08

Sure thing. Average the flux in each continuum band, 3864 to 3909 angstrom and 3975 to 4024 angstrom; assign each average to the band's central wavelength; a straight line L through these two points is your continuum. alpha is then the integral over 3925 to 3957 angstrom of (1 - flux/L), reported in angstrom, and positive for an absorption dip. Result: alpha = 8.5 angstrom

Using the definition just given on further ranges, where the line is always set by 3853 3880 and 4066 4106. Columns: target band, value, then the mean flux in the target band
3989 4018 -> -4.1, 30.5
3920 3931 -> 1.6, 19.3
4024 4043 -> -2.4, 31.8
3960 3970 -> 4.0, 14.8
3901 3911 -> -0.5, 22.6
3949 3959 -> -0.1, 24.3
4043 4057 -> -0.8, 30.8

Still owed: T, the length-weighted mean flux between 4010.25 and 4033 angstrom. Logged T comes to 31.8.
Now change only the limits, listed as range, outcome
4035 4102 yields 31.5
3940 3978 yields 19.3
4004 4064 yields 31.4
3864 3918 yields 21.4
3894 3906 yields 24.2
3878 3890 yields 18.4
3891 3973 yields 20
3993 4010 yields 29.9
